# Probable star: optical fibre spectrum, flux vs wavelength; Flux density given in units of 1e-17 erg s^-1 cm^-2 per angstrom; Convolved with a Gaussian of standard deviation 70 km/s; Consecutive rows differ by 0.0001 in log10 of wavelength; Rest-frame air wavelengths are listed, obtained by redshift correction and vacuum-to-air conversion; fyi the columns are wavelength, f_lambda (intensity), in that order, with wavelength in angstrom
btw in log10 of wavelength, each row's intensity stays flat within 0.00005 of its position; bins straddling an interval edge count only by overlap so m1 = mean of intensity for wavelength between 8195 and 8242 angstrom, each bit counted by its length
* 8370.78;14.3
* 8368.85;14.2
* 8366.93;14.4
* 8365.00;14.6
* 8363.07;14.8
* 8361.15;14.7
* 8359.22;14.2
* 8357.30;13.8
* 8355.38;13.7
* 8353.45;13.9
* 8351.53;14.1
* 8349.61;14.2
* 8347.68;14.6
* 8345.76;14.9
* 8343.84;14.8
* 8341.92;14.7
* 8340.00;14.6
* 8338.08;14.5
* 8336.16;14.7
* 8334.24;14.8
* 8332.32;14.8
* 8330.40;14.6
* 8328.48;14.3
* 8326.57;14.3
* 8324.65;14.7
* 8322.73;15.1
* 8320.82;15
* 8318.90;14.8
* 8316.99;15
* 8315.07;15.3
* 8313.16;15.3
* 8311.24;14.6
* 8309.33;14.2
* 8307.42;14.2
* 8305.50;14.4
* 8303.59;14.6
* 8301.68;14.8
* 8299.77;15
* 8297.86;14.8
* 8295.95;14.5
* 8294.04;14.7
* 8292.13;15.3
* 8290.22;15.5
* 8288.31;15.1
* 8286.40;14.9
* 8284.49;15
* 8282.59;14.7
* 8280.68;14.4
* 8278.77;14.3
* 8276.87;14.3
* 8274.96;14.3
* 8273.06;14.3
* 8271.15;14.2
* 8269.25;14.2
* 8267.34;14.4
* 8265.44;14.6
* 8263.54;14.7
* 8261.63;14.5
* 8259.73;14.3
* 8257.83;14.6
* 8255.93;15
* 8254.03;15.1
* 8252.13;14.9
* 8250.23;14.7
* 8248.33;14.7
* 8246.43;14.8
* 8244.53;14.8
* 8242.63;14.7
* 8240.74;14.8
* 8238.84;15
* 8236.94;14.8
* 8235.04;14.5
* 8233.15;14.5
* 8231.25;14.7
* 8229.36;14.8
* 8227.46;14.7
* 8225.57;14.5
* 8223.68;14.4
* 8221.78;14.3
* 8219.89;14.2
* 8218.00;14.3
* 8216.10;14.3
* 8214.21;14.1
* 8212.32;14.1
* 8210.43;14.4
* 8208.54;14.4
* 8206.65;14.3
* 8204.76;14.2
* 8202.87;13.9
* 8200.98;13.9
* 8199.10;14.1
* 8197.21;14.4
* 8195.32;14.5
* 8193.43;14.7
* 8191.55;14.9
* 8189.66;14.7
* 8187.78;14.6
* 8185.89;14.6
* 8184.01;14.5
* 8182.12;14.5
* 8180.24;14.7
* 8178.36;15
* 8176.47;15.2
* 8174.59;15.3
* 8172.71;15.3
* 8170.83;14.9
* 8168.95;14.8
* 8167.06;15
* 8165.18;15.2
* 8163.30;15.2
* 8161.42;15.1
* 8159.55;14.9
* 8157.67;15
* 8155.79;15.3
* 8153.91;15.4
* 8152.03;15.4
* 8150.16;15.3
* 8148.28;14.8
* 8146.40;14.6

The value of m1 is 14.4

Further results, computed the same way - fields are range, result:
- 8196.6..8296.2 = 14.6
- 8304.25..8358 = 14.6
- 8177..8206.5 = 14.5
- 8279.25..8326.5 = 14.8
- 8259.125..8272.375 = 14.4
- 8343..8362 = 14.3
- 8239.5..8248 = 14.8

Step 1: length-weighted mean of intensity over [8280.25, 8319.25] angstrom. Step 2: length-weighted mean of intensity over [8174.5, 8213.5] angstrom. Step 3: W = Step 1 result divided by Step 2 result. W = 1.0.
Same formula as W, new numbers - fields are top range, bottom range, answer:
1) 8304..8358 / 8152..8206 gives 0.99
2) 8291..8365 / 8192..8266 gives 1.01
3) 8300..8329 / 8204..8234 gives 1.02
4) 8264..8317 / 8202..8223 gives 1.03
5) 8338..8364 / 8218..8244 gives 0.99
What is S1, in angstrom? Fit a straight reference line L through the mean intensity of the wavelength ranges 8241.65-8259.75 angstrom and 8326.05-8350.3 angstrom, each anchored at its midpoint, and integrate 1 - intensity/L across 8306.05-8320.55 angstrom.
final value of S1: -0.1 angstrom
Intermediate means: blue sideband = 14.8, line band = 14.8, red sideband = 14.6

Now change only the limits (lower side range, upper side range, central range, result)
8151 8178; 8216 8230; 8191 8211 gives 0.51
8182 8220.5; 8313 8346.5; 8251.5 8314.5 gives -0.15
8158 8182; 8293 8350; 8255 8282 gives 0.69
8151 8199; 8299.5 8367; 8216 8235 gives 0.42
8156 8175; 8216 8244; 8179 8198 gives 0.35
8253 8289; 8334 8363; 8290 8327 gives -0.77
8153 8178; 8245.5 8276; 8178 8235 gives 1.72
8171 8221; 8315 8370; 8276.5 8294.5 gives -0.38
